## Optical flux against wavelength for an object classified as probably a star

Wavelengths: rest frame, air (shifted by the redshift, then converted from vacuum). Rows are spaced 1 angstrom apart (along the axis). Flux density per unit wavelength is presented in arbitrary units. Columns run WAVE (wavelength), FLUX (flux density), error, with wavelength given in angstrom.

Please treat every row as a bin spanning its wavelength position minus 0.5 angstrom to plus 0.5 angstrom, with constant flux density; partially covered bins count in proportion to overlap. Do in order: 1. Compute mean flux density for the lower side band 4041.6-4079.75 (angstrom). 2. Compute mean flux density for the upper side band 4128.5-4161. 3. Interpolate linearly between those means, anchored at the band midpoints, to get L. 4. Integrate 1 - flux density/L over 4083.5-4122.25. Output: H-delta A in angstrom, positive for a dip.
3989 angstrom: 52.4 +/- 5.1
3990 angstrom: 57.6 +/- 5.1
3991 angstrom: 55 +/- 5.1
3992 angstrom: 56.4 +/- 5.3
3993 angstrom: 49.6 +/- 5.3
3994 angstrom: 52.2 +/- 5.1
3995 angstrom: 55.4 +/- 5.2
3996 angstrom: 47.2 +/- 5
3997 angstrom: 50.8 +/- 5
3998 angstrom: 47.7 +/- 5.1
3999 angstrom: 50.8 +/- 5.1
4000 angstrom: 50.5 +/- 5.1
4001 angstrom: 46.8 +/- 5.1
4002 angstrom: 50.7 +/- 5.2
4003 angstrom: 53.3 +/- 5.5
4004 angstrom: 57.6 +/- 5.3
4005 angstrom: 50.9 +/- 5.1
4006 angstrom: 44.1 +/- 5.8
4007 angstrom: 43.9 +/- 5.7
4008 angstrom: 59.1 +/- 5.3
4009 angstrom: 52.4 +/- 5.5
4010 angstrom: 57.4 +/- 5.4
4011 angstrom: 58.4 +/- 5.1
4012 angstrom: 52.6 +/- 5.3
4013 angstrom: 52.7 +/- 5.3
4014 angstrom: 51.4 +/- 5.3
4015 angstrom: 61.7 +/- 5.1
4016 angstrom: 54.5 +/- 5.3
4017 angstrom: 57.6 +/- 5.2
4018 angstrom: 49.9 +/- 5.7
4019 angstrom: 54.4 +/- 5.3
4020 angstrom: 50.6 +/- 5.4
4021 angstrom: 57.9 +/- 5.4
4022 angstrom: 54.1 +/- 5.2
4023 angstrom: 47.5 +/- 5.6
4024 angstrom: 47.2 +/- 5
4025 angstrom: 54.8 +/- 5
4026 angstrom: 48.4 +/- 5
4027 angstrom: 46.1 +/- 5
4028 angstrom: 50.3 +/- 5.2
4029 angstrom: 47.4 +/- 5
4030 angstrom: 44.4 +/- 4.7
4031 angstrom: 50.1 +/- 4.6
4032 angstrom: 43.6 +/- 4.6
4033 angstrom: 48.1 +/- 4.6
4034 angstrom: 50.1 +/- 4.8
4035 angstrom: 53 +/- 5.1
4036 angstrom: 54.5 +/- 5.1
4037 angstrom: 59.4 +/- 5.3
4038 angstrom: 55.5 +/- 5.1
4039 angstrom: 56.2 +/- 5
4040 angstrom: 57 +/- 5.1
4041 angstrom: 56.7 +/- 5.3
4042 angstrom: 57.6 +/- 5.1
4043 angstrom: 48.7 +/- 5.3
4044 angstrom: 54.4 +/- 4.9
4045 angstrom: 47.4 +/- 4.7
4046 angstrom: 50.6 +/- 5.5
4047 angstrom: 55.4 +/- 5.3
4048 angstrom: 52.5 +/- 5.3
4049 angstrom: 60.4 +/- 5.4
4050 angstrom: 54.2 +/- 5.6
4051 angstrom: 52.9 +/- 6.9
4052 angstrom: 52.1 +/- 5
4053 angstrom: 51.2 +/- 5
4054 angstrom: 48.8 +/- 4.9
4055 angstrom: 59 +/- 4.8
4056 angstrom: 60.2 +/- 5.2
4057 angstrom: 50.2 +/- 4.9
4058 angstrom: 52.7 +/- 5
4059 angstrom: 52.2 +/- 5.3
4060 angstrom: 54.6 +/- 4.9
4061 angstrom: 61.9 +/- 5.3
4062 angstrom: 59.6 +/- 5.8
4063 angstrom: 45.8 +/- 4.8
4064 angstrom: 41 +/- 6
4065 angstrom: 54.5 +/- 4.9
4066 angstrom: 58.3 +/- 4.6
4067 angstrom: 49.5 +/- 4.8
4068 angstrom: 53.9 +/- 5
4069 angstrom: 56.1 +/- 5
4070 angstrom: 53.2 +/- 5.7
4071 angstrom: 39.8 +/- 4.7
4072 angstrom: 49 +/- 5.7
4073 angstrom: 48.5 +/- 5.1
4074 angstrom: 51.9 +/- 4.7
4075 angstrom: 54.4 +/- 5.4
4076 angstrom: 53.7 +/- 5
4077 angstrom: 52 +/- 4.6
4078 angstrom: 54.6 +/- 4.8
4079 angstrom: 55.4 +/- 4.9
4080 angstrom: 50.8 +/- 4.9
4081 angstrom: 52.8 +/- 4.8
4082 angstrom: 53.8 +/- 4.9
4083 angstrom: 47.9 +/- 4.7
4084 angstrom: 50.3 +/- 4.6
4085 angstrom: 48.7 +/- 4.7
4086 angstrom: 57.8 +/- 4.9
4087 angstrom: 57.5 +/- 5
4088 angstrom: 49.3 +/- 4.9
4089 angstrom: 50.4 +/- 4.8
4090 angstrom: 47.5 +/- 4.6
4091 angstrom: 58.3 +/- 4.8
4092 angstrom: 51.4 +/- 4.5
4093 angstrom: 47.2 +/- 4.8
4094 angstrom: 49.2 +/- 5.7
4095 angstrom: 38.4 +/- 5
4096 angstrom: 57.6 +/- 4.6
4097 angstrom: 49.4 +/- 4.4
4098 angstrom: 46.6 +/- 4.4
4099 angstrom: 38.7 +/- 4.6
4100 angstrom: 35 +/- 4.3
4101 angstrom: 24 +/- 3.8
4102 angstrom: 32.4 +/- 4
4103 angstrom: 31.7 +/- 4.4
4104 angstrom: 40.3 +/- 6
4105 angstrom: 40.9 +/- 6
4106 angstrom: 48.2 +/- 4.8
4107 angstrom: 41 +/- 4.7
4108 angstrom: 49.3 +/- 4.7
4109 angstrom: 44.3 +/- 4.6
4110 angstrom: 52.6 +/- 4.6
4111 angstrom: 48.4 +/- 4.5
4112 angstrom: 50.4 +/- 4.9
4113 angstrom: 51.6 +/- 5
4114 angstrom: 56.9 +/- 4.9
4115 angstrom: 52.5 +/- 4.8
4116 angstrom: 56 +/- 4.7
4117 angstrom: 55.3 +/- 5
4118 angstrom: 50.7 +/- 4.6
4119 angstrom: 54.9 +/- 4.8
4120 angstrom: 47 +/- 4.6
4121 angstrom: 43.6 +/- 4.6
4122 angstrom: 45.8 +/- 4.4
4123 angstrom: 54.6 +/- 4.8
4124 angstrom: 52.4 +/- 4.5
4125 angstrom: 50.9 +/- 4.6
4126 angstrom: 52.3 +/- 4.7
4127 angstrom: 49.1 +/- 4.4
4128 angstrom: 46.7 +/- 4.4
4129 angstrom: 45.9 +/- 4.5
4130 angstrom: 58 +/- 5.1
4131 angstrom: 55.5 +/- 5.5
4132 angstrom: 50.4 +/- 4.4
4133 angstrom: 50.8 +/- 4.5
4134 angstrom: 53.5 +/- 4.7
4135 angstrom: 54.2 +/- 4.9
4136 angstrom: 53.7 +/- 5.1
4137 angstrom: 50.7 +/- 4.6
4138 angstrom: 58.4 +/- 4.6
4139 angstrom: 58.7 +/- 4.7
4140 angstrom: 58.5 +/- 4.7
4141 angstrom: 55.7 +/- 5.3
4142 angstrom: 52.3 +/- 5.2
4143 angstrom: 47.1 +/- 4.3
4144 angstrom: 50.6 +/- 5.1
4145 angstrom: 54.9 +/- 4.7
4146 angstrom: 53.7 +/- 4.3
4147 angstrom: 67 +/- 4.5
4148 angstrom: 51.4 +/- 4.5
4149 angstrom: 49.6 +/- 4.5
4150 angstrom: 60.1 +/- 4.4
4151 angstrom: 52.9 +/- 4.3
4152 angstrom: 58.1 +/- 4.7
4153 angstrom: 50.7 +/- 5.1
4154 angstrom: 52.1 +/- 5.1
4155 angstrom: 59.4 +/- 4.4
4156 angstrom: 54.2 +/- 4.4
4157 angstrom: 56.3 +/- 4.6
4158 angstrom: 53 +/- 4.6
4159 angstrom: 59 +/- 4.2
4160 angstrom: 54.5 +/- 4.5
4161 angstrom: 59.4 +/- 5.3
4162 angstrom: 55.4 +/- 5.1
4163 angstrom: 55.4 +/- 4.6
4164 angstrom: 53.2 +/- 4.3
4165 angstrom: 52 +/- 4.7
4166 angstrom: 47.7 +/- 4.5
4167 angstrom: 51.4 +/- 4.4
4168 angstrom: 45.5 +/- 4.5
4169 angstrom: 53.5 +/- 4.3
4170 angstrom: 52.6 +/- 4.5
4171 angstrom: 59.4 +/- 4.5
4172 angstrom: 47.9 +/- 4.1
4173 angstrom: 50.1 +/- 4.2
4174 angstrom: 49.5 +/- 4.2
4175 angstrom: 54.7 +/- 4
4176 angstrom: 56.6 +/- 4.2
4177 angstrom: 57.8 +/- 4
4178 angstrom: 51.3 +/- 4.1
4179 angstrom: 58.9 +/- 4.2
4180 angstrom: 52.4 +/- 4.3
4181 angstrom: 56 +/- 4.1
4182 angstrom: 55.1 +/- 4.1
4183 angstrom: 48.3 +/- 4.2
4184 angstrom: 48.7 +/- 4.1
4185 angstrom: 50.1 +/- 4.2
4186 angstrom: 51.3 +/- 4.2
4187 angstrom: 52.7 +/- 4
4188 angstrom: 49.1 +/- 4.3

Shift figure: 4.46 angstrom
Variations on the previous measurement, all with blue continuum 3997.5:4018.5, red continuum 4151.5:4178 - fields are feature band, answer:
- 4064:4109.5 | 4.2 angstrom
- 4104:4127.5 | 1.6 angstrom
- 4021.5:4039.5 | 0.7 angstrom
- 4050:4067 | -0.1 angstrom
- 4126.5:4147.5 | 0.0 angstrom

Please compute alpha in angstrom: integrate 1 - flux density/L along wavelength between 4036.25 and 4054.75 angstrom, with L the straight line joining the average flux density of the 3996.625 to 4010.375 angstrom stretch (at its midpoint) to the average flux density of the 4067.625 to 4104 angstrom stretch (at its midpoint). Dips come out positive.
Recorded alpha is -1.6 angstrom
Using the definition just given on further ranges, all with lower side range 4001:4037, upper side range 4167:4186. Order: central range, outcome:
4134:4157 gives -1.0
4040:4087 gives -0.8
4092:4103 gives 2.2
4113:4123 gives 0.1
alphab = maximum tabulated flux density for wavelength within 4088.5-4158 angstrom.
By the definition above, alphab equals 67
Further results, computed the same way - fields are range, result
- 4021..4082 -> 61.9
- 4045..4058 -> 60.4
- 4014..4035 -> 61.7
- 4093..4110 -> 57.6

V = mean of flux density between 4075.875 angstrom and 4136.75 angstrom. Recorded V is 49.2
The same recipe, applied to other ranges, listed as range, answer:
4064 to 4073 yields 51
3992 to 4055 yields 52.2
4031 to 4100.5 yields 51.9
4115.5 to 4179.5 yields 53.3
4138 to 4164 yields 55.2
